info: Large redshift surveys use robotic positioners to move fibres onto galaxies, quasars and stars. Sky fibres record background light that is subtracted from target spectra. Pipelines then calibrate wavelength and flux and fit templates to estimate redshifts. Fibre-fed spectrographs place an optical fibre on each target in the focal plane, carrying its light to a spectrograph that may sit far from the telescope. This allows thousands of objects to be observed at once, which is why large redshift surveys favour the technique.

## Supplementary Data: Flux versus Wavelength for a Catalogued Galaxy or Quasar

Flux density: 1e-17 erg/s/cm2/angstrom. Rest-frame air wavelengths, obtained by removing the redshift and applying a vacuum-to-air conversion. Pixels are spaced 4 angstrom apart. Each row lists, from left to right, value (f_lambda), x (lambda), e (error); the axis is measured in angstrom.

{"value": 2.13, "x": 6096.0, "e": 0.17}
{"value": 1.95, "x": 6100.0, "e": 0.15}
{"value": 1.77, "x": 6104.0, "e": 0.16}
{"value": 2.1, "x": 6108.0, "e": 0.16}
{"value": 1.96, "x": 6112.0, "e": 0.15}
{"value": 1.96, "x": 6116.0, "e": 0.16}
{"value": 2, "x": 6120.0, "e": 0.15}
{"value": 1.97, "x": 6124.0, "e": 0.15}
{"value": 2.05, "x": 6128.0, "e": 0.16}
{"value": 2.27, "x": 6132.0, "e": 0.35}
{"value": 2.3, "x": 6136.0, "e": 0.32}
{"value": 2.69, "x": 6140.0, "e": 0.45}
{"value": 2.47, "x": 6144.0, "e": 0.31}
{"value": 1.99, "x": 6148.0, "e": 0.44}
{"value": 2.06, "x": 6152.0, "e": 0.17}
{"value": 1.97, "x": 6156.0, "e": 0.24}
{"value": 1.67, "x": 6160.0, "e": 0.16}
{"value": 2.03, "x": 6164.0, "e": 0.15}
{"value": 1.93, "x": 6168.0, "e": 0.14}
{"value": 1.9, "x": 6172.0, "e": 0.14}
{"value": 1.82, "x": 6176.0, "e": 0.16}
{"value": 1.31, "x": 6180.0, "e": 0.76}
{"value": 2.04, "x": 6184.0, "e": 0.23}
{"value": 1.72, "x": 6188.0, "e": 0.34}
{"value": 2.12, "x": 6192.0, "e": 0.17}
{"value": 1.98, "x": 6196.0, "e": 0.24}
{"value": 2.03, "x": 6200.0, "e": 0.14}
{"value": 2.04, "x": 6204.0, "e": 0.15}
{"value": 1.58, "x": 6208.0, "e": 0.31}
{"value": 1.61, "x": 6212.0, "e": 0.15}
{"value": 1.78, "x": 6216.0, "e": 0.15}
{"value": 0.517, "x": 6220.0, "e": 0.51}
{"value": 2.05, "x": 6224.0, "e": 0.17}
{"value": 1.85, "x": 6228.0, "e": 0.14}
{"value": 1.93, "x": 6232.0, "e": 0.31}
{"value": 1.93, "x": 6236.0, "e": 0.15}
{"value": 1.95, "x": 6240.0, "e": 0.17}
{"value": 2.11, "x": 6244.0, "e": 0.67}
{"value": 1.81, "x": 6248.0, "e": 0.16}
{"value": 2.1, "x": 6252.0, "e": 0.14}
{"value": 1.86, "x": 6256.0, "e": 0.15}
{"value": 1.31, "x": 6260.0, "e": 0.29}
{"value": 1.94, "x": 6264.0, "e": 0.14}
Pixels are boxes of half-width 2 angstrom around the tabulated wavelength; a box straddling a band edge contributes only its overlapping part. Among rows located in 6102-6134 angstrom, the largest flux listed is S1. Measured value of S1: 2.27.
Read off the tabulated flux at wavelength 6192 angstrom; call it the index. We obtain 2.12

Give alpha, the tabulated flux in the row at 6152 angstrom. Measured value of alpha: 2.06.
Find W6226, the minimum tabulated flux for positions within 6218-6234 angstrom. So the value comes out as 0.517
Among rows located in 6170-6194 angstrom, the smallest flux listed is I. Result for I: 1.31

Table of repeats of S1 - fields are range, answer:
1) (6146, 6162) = 2.06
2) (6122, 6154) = 2.69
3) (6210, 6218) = 1.78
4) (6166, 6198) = 2.12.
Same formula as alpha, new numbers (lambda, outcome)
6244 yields 2.11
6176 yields 1.82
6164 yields 2.03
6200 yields 2.03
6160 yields 1.67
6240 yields 1.95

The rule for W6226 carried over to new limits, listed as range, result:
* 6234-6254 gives 1.81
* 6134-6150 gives 1.99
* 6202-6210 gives 1.58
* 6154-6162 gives 1.67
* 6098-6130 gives 1.77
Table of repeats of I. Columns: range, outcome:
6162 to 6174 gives 1.9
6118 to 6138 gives 1.97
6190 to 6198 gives 1.98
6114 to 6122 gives 1.96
